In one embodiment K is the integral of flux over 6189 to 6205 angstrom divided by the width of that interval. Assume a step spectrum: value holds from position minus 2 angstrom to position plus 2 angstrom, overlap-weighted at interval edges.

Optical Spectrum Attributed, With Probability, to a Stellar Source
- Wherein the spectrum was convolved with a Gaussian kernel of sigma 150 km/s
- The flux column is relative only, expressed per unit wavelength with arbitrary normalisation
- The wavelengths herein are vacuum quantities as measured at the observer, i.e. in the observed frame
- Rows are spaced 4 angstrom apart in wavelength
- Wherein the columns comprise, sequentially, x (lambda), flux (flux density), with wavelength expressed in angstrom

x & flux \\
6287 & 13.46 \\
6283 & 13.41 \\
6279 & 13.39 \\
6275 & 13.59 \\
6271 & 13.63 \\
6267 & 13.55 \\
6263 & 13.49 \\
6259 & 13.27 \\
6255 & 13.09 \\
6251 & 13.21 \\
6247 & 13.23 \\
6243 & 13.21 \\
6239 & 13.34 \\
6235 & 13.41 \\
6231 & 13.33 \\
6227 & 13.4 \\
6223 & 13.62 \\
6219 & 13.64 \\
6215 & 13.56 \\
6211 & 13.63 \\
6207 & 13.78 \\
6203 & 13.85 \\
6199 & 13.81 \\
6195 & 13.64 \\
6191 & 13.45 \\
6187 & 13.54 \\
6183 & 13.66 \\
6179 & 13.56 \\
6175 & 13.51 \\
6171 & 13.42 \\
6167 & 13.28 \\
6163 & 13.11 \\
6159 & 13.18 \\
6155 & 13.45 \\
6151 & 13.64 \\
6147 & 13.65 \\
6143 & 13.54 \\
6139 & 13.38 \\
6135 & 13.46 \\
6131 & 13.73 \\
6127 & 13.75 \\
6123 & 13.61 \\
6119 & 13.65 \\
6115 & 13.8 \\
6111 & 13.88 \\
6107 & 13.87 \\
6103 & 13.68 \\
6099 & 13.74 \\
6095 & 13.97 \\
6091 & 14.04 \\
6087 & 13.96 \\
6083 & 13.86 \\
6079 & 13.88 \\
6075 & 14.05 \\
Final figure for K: 13.7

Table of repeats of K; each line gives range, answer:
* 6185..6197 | 13.5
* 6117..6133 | 13.7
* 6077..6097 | 13.9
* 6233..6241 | 13.4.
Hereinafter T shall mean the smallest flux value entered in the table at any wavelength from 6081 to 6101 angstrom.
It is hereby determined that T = 13.74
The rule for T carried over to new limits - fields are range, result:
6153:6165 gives 13.11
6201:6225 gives 13.56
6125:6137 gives 13.46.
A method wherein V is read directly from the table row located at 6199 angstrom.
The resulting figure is 13.81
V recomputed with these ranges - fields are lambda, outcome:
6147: 13.65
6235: 13.41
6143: 13.54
